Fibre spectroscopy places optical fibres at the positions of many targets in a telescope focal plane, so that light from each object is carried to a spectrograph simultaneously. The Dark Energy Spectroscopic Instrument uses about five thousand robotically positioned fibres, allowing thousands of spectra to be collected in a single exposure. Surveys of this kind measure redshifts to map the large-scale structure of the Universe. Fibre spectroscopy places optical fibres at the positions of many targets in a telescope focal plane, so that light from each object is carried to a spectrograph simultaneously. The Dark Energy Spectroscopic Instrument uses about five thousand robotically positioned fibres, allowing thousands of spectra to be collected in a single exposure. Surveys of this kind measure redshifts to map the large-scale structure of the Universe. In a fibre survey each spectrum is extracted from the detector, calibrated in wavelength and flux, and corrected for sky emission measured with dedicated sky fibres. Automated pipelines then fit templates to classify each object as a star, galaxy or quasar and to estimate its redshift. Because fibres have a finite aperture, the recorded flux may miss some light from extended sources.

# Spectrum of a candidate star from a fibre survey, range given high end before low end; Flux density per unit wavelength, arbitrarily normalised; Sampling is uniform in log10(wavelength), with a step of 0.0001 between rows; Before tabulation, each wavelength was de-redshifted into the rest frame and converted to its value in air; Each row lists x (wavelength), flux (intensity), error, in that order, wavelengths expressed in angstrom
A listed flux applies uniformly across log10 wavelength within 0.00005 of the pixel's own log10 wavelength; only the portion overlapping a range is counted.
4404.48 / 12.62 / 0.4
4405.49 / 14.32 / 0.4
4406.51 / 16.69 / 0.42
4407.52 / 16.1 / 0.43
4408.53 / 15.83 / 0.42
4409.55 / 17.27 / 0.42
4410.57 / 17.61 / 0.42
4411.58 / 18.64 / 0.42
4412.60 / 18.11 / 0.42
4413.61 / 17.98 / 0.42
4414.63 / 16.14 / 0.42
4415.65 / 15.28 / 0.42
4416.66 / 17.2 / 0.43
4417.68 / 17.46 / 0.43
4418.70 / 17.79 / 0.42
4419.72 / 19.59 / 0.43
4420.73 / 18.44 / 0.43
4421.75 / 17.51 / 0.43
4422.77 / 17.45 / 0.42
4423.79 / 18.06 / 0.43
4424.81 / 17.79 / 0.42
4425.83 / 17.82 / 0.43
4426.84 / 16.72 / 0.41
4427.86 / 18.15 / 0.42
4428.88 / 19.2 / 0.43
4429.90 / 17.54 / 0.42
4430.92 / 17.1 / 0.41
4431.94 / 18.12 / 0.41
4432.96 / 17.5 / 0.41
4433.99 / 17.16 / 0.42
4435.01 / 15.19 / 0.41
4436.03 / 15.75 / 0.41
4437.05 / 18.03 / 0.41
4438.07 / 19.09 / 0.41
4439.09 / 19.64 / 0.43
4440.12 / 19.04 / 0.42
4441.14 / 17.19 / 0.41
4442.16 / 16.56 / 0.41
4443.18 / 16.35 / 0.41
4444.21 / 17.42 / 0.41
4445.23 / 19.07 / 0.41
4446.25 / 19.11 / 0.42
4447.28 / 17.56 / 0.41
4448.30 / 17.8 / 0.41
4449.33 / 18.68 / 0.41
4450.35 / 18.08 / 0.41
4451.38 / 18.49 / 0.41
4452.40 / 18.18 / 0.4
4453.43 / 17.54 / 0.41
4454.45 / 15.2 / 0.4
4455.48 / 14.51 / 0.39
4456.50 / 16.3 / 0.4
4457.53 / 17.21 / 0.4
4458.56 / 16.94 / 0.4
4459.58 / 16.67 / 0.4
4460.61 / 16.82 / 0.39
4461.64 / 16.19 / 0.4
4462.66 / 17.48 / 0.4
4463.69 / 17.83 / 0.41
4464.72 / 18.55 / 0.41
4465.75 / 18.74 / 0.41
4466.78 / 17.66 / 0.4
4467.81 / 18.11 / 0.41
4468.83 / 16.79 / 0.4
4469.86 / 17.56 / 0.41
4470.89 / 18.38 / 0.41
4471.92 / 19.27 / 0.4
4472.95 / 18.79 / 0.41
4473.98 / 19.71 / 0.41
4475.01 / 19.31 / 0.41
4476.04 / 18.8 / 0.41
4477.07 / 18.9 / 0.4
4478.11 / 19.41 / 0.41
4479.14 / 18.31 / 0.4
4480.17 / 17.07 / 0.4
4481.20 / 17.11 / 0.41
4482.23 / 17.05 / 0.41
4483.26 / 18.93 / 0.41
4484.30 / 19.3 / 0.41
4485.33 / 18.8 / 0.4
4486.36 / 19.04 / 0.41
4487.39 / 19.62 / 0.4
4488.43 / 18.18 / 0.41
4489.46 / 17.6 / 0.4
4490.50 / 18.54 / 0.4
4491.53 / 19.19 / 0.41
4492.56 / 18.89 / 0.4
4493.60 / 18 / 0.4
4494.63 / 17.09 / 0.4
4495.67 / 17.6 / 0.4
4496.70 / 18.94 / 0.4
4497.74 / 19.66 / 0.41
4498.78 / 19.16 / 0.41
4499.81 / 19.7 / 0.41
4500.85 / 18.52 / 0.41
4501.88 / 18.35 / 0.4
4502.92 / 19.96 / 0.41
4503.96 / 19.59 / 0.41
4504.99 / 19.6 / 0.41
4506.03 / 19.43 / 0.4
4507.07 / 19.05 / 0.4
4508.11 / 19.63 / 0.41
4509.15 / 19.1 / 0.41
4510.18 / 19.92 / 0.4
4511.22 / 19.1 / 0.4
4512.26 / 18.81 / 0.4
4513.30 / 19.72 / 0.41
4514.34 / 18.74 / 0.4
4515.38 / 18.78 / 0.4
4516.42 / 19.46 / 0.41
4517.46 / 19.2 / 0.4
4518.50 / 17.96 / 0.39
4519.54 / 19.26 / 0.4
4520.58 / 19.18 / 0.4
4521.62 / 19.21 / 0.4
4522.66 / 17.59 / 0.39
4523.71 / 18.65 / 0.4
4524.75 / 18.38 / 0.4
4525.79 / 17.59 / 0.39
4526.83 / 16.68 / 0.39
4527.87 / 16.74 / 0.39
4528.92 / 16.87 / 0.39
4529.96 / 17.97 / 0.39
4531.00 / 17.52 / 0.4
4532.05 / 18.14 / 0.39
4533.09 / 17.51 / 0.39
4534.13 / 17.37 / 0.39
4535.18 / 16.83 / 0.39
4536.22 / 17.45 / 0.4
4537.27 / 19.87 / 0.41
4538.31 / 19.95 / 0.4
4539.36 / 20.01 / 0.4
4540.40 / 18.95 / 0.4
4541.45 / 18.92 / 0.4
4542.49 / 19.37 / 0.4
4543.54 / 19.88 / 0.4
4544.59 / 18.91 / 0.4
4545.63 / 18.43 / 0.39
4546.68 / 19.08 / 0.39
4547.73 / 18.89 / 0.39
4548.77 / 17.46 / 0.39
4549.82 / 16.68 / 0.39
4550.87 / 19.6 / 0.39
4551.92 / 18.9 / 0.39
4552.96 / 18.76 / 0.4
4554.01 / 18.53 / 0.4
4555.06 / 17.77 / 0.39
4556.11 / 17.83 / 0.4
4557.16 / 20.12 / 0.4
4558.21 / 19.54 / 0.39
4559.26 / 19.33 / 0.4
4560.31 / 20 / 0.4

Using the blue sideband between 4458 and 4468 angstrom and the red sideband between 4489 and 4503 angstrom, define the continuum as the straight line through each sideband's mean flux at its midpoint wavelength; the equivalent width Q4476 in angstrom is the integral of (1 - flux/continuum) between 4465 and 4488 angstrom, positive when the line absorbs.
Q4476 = -0.7 angstrom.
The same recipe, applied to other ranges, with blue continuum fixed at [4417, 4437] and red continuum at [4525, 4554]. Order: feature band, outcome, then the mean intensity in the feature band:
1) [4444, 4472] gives 0.4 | 17.6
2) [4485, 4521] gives -1.7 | 19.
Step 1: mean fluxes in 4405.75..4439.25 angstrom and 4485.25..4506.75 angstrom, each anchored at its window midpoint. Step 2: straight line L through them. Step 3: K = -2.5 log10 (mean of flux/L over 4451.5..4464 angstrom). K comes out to 0.08 mag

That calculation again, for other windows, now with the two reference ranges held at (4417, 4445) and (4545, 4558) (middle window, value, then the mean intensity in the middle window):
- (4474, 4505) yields -0.034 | 18.7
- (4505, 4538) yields -0.008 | 18.5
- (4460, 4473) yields 0.008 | 17.8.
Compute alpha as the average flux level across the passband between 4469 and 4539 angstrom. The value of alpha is 18.6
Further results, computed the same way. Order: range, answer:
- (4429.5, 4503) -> 18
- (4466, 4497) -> 18.4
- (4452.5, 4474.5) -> 17.5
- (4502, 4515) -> 19.3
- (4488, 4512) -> 18.9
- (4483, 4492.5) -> 18.8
